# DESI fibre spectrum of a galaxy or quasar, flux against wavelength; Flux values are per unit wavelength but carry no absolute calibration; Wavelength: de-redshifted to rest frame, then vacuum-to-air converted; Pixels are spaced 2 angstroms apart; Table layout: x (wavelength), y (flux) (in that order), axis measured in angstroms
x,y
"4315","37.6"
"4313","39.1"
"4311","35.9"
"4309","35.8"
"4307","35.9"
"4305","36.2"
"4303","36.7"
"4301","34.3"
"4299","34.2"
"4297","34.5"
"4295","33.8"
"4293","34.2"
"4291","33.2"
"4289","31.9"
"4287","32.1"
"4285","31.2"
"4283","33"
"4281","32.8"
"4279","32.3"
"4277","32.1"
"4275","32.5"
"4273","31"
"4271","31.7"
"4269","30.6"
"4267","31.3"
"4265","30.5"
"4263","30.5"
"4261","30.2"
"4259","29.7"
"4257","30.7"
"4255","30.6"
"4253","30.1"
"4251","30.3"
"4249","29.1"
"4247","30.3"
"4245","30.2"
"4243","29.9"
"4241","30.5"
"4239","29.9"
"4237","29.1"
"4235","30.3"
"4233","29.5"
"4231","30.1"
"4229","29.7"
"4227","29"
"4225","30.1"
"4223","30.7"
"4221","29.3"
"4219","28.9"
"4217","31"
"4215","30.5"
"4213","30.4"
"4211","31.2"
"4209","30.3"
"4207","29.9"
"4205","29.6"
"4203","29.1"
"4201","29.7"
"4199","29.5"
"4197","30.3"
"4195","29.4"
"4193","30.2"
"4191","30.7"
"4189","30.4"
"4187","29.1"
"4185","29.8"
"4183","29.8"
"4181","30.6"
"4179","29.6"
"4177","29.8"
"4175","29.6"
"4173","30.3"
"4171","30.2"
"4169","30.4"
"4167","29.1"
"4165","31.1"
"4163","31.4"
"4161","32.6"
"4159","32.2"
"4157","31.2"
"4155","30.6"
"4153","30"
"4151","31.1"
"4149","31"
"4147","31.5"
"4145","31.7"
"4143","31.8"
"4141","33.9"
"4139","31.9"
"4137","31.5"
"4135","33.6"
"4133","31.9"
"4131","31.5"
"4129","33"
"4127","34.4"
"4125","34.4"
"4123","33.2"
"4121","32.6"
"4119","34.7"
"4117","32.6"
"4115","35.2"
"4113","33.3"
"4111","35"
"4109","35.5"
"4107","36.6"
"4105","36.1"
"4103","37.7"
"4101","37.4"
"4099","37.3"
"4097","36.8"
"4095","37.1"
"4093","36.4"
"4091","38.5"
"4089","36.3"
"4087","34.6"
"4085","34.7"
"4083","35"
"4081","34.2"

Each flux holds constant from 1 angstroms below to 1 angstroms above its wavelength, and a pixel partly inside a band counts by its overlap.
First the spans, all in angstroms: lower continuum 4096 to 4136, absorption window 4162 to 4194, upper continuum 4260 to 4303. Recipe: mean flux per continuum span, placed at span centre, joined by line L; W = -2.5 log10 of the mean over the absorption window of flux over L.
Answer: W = 0.12 mag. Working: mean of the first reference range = 34.6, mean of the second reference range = 32.4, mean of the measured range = 30.1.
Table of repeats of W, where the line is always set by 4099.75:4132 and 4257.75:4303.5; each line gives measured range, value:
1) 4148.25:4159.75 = 0.10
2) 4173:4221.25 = 0.12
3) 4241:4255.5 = 0.09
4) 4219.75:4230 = 0.12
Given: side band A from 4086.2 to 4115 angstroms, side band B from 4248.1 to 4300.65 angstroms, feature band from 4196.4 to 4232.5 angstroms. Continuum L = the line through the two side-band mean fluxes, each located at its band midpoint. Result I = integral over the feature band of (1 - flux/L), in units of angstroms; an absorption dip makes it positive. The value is 3.6 angstroms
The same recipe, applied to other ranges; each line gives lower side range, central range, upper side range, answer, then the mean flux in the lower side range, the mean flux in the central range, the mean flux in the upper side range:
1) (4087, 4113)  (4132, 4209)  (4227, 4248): 5.67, 36.5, 30.7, 29.9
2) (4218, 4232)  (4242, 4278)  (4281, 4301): 1.03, 29.7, 30.6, 33.2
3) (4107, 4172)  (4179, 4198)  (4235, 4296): 1.13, 32.4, 30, 31.2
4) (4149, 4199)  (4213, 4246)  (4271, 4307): 1.94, 30.4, 29.9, 33.3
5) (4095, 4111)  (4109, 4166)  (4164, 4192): 1.86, 36.7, 32.5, 30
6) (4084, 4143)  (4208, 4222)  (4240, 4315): 1.30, 34.7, 30.2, 32.5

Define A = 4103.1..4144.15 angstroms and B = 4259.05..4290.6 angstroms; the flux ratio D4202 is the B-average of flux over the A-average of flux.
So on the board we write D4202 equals 0.94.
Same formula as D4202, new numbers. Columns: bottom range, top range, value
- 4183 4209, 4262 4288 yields 1.06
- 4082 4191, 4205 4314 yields 0.96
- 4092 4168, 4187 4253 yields 0.90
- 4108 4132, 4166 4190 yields 0.88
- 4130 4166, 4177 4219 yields 0.95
